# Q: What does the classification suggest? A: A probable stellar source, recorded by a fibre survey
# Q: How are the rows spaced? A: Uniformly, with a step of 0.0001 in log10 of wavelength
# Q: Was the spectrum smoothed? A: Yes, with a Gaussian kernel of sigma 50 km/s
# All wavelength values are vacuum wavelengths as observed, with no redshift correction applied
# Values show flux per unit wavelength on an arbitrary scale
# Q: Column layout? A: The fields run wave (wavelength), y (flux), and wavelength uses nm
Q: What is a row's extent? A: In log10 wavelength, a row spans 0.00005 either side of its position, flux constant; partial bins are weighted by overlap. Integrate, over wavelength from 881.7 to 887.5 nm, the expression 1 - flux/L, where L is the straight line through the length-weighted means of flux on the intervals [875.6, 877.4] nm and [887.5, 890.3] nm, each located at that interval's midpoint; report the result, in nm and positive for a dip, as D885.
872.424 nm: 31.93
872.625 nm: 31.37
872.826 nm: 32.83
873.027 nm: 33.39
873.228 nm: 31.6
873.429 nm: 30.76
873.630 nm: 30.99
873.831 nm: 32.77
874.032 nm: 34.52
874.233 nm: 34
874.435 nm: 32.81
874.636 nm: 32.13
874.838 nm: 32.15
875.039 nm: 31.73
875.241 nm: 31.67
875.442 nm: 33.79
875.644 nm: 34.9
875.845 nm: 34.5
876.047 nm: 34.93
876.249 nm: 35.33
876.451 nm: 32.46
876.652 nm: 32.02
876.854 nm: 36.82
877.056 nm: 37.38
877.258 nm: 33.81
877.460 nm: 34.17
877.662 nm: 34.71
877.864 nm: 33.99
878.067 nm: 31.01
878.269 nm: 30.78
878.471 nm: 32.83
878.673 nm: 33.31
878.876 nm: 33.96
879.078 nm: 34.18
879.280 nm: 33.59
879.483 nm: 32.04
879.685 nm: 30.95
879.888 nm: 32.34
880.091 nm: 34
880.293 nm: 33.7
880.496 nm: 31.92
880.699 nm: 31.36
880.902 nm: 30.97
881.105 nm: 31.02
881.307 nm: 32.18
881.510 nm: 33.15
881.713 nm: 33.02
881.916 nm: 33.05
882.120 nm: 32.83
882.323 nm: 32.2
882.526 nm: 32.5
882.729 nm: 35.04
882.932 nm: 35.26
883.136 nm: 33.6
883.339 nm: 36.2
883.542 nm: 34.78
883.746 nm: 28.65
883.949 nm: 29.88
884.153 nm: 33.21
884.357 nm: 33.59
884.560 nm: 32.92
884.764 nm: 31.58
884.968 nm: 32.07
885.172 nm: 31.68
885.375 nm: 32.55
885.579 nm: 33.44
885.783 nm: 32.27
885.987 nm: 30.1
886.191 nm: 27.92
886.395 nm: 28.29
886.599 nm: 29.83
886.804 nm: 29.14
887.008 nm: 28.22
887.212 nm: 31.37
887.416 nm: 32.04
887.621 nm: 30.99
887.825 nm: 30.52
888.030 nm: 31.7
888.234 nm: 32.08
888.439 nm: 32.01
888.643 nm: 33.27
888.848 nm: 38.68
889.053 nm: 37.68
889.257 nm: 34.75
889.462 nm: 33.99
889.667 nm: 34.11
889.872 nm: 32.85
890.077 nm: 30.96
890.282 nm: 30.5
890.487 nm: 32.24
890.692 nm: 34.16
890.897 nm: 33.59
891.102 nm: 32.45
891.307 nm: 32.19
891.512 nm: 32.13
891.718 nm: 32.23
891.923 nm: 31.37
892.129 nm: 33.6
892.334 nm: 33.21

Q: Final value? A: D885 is 0.30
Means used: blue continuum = 34.7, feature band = 32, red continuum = 33.2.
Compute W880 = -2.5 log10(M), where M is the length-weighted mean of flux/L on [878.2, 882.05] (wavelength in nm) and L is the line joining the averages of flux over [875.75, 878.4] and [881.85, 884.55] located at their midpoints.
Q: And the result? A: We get 0.03 mag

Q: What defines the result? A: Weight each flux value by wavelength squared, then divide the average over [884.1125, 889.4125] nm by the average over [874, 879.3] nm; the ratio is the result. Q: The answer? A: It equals 0.97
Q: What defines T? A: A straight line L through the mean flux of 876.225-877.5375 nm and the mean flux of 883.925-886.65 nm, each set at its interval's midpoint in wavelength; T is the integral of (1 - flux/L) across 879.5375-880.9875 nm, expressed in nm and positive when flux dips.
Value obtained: 0.05 nm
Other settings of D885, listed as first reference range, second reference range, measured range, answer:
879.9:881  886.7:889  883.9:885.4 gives -0.01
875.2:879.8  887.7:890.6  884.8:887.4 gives 0.21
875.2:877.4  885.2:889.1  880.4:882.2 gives 0.05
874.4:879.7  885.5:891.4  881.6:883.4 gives -0.05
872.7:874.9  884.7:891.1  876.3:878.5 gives -0.09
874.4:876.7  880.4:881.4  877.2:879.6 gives -0.06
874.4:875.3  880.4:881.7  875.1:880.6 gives -0.27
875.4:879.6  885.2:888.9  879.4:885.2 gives -0.02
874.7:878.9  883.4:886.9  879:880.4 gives -0.01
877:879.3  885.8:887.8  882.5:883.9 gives -0.10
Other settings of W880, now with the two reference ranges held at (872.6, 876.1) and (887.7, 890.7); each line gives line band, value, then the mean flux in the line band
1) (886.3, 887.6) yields 0.11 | 29.9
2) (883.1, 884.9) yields 0.01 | 32.7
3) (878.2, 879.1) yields 0.00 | 33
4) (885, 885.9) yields 0.02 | 32.4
